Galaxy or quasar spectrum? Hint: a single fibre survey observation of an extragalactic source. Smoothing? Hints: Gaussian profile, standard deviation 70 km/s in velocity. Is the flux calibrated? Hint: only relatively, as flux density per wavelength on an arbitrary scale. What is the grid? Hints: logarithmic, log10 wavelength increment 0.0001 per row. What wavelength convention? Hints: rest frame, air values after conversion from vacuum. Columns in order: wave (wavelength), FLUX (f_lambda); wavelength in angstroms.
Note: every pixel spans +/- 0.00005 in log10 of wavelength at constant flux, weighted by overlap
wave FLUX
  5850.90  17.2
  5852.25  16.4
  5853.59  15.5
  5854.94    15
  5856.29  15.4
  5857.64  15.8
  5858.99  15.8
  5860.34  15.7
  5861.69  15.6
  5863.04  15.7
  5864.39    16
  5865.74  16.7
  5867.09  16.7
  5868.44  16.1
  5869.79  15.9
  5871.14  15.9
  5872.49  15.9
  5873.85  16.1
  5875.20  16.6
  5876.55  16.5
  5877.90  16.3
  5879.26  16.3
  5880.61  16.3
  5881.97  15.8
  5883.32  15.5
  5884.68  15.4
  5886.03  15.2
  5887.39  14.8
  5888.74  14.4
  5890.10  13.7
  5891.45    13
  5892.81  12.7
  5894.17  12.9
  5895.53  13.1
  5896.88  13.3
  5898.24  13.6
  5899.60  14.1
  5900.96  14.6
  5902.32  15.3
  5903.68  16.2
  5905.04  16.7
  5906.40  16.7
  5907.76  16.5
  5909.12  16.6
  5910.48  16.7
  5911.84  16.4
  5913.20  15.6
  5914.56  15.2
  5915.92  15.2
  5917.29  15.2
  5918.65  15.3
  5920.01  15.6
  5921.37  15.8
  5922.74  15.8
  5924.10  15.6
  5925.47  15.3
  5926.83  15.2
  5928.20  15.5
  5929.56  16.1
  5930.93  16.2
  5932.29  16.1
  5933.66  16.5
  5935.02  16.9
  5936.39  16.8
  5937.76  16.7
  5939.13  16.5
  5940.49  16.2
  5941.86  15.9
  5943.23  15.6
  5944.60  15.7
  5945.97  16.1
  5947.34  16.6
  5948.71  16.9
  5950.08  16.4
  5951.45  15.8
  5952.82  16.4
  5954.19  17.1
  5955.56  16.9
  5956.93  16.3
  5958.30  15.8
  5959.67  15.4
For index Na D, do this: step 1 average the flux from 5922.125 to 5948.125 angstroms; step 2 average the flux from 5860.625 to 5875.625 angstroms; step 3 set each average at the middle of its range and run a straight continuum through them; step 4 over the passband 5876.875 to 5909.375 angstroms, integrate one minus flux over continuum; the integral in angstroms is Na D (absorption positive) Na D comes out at 2.29 angstroms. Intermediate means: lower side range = 16.1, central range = 15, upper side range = 16.1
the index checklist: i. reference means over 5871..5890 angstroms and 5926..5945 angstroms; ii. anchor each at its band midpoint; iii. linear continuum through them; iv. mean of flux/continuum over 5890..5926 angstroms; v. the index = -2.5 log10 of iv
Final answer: 0.059 mag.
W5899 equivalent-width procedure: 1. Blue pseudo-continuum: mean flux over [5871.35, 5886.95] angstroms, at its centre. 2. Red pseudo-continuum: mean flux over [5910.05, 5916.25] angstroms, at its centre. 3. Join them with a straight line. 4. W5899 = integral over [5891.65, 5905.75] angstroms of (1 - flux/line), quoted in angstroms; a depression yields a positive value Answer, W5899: 1.49 angstroms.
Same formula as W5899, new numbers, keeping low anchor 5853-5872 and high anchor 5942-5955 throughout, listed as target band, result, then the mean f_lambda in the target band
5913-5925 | 0.49 angstroms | 15.5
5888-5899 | 1.82 angstroms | 13.4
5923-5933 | 0.28 angstroms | 15.7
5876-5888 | 0.12 angstroms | 15.8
